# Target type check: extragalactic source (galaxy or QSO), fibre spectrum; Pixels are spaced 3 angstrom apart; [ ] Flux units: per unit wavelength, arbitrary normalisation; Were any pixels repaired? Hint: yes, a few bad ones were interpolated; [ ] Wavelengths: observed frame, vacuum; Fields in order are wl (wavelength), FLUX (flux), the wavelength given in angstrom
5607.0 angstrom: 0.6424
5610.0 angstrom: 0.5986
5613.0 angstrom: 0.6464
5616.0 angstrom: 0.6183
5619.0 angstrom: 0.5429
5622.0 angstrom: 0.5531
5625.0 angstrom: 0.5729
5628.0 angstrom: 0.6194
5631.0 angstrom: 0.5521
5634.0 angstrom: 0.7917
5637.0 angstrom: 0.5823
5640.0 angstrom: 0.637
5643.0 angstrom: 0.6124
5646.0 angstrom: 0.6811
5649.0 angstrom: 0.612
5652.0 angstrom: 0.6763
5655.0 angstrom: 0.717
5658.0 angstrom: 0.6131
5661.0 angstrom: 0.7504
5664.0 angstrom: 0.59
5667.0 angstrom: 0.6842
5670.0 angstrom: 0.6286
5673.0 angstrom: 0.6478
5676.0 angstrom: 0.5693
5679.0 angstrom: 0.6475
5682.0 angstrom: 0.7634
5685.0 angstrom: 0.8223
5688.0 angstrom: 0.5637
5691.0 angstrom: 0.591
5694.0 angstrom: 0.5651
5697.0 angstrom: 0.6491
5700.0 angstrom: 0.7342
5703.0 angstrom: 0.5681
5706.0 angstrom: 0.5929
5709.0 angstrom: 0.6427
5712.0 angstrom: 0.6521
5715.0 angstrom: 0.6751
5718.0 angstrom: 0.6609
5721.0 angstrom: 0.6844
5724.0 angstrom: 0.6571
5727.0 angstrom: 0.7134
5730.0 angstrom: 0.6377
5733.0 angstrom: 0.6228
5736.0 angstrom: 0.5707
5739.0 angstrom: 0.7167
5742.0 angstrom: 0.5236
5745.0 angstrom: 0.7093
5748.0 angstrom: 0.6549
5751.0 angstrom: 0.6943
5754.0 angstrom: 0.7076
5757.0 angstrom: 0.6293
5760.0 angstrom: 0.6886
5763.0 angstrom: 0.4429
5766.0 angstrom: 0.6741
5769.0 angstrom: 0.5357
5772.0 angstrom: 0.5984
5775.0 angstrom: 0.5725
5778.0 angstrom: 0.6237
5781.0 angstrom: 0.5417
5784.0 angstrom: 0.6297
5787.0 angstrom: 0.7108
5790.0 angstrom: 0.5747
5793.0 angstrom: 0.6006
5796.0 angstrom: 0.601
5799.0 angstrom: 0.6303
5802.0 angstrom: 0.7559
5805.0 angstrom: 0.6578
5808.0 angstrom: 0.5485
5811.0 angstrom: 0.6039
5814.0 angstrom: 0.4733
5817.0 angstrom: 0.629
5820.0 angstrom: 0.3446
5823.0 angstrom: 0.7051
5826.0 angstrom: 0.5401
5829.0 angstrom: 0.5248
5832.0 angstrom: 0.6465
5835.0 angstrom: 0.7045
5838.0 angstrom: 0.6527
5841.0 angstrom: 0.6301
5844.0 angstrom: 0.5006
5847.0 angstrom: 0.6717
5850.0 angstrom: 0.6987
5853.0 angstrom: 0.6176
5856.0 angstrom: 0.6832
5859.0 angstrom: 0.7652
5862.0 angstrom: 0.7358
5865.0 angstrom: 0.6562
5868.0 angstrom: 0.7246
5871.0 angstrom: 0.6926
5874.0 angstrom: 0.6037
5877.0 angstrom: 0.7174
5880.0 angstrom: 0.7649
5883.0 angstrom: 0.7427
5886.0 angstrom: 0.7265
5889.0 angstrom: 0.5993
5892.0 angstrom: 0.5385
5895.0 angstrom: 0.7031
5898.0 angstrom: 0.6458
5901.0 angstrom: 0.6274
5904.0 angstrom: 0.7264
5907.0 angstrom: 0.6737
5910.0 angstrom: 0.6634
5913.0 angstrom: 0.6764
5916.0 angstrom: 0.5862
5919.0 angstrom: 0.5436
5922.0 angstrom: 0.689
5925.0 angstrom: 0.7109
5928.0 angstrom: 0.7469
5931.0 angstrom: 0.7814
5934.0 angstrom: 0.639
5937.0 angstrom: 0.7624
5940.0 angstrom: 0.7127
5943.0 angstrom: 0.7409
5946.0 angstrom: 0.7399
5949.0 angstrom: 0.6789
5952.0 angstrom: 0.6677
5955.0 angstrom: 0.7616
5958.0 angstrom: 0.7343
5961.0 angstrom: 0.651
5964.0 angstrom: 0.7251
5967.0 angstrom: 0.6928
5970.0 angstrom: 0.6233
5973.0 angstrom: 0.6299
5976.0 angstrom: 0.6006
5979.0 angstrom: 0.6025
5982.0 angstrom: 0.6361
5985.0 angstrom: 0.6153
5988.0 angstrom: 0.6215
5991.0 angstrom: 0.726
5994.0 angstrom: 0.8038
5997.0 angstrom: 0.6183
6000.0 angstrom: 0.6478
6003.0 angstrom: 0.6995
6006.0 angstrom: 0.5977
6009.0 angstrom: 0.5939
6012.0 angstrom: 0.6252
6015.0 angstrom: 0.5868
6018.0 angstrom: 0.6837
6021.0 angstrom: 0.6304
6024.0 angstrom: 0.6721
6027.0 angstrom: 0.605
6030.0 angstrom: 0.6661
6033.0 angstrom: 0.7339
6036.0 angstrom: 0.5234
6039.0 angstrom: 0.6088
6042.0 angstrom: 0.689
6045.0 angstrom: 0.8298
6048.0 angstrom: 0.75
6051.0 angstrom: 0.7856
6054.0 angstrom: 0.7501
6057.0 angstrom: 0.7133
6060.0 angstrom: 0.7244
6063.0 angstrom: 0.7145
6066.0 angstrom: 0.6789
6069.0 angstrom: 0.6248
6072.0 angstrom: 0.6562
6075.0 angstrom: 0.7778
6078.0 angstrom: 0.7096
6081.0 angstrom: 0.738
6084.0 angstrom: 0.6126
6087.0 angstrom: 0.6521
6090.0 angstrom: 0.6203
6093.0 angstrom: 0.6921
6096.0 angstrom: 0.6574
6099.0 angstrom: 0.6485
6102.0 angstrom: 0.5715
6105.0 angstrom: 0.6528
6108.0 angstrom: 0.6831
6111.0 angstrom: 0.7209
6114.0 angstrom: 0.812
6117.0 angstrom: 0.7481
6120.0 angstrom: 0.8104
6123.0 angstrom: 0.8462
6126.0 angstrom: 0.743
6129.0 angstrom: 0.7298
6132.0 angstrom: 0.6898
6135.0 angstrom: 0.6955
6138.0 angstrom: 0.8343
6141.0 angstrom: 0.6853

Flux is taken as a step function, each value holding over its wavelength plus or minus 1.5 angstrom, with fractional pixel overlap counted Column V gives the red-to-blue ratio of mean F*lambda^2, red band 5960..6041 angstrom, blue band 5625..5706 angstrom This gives 1.12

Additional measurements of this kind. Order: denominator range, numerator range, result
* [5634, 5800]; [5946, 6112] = 1.17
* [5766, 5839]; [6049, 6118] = 1.27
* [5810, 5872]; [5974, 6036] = 1.08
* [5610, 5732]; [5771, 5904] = 1.05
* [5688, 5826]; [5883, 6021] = 1.15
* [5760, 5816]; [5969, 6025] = 1.15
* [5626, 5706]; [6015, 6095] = 1.21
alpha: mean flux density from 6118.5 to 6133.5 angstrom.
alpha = 0.764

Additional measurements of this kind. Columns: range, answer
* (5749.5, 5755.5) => 0.701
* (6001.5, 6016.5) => 0.621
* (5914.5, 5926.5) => 0.632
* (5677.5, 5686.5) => 0.744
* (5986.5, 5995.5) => 0.717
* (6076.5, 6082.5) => 0.724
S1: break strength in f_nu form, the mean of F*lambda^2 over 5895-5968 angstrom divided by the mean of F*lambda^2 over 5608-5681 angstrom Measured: 1.21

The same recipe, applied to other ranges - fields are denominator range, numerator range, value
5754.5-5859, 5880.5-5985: 1.16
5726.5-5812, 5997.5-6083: 1.19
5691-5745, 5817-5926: 1.07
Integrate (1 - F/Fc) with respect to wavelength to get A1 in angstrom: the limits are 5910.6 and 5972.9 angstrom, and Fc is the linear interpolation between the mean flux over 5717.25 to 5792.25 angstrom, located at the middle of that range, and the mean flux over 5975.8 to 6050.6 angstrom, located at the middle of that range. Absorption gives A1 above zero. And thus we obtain -4.0 angstrom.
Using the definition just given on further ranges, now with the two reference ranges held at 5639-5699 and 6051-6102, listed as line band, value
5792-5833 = 4.6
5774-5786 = 1.1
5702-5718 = 0.6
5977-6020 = 2.1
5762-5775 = 1.8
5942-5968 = -1.3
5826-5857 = 1.8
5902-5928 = 0.3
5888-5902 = 1.0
